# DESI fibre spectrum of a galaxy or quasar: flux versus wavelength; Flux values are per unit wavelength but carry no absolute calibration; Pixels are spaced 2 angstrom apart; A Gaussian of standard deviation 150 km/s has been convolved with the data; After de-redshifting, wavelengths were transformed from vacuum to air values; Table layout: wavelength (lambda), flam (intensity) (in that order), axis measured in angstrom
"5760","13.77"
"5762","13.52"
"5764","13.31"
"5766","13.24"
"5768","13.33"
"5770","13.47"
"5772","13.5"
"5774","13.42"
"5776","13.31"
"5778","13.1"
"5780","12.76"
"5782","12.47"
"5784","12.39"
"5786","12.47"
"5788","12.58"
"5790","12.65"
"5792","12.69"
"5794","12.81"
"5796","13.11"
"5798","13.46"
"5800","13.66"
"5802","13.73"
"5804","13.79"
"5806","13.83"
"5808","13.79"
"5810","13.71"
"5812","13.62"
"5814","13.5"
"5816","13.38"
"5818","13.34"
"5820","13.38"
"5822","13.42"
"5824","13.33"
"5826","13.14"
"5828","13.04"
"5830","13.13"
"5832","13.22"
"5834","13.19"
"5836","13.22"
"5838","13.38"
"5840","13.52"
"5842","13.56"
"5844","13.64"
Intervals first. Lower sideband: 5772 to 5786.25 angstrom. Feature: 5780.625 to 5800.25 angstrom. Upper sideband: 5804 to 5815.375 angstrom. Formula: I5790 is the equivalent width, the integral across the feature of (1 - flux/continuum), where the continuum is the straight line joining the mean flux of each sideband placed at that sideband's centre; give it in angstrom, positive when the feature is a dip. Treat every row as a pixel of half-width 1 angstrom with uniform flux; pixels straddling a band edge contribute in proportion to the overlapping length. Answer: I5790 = 0.6 angstrom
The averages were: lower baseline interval 12.9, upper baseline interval 13.7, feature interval 12.8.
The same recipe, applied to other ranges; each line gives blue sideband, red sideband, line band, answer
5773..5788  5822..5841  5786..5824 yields -0.88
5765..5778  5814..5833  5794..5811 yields -0.35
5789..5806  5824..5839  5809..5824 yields -0.27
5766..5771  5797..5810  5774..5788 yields 0.73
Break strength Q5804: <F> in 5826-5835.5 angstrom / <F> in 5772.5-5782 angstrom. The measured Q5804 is 1.00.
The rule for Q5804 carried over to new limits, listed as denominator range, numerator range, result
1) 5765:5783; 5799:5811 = 1.04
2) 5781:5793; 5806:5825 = 1.08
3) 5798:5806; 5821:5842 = 0.97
